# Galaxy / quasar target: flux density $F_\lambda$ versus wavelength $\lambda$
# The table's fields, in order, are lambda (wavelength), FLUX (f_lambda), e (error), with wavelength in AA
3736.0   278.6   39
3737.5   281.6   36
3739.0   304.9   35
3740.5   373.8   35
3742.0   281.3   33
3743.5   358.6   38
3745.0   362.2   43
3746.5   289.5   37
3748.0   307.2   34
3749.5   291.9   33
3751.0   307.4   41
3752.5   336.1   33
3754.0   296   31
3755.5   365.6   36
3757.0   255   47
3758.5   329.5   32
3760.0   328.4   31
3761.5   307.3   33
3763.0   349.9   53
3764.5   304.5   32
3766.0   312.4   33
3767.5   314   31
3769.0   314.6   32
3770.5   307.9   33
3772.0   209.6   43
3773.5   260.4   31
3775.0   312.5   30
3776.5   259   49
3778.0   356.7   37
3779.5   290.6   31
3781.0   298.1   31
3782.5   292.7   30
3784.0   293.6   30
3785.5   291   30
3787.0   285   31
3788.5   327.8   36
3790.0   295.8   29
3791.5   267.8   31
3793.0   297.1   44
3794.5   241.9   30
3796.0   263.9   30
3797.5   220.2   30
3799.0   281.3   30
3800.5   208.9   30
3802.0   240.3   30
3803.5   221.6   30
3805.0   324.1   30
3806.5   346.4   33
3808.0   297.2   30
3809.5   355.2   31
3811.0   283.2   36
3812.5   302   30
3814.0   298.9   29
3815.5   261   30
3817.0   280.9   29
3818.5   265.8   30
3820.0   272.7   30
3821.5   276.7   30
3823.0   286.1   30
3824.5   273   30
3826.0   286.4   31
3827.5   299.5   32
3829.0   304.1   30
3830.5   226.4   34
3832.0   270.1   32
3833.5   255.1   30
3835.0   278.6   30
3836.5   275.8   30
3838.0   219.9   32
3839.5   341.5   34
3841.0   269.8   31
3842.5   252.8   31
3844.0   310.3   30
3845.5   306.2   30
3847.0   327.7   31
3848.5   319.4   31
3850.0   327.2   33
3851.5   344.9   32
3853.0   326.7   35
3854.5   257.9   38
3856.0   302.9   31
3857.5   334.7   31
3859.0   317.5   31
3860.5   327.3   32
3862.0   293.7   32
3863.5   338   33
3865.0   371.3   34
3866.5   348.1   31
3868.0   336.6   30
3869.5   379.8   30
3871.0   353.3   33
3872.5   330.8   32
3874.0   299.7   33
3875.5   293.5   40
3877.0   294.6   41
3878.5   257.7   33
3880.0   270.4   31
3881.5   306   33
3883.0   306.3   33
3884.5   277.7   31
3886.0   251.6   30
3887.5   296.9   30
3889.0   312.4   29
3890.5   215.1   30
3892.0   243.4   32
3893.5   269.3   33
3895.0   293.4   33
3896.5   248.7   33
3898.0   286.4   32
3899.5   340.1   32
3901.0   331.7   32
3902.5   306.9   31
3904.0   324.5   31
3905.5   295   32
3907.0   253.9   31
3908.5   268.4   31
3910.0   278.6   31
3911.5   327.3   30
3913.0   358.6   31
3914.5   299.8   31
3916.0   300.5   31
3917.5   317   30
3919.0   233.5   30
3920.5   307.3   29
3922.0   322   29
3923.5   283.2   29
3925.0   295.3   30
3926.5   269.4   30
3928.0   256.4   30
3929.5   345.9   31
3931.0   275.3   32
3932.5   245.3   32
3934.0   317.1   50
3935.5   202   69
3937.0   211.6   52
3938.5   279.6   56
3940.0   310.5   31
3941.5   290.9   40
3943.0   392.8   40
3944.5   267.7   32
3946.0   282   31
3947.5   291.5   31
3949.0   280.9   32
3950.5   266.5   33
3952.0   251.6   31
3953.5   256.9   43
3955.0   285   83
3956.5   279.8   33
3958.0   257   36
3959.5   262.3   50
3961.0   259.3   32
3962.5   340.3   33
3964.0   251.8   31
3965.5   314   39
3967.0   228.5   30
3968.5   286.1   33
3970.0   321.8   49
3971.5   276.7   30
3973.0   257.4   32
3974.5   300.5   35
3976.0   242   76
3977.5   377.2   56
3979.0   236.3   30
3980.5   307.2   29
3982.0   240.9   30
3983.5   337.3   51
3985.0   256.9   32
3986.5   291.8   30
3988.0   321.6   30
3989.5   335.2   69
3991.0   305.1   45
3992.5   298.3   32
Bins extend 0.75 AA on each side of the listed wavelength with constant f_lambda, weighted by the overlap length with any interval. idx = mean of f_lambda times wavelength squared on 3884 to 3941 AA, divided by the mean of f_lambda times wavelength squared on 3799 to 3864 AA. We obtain 1.02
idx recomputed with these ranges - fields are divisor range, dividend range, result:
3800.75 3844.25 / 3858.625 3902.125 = 1.11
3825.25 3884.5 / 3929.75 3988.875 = 0.98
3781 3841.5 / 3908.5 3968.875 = 1.09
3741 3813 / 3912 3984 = 1.05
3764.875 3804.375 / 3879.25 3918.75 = 1.10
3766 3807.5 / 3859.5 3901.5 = 1.12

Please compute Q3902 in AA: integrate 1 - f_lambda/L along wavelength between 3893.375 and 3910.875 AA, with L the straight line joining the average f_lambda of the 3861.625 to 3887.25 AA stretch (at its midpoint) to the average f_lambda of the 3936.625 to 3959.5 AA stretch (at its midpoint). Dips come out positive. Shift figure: 0.5 AA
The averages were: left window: 312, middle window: 292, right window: 281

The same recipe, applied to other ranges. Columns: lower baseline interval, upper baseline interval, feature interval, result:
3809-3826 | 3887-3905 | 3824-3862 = -1.0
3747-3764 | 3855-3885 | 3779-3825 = 4.9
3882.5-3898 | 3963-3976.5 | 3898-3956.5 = -3.3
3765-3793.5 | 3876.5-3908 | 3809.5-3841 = 1.2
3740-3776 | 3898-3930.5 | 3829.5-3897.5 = 1.4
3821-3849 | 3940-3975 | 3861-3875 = -2.7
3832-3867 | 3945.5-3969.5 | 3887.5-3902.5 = 0.4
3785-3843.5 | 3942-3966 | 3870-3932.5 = -2.4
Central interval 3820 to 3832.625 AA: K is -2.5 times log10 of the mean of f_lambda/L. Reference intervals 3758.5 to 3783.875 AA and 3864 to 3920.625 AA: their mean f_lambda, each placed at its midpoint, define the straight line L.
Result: 0.09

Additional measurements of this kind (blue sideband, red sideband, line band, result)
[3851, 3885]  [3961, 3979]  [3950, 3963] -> 0.07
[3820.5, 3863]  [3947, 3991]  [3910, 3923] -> -0.07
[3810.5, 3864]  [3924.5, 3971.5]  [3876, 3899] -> 0.04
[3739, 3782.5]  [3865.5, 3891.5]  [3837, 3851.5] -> 0.02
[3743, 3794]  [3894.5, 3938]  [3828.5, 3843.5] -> 0.11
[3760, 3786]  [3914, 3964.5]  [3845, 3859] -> -0.09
